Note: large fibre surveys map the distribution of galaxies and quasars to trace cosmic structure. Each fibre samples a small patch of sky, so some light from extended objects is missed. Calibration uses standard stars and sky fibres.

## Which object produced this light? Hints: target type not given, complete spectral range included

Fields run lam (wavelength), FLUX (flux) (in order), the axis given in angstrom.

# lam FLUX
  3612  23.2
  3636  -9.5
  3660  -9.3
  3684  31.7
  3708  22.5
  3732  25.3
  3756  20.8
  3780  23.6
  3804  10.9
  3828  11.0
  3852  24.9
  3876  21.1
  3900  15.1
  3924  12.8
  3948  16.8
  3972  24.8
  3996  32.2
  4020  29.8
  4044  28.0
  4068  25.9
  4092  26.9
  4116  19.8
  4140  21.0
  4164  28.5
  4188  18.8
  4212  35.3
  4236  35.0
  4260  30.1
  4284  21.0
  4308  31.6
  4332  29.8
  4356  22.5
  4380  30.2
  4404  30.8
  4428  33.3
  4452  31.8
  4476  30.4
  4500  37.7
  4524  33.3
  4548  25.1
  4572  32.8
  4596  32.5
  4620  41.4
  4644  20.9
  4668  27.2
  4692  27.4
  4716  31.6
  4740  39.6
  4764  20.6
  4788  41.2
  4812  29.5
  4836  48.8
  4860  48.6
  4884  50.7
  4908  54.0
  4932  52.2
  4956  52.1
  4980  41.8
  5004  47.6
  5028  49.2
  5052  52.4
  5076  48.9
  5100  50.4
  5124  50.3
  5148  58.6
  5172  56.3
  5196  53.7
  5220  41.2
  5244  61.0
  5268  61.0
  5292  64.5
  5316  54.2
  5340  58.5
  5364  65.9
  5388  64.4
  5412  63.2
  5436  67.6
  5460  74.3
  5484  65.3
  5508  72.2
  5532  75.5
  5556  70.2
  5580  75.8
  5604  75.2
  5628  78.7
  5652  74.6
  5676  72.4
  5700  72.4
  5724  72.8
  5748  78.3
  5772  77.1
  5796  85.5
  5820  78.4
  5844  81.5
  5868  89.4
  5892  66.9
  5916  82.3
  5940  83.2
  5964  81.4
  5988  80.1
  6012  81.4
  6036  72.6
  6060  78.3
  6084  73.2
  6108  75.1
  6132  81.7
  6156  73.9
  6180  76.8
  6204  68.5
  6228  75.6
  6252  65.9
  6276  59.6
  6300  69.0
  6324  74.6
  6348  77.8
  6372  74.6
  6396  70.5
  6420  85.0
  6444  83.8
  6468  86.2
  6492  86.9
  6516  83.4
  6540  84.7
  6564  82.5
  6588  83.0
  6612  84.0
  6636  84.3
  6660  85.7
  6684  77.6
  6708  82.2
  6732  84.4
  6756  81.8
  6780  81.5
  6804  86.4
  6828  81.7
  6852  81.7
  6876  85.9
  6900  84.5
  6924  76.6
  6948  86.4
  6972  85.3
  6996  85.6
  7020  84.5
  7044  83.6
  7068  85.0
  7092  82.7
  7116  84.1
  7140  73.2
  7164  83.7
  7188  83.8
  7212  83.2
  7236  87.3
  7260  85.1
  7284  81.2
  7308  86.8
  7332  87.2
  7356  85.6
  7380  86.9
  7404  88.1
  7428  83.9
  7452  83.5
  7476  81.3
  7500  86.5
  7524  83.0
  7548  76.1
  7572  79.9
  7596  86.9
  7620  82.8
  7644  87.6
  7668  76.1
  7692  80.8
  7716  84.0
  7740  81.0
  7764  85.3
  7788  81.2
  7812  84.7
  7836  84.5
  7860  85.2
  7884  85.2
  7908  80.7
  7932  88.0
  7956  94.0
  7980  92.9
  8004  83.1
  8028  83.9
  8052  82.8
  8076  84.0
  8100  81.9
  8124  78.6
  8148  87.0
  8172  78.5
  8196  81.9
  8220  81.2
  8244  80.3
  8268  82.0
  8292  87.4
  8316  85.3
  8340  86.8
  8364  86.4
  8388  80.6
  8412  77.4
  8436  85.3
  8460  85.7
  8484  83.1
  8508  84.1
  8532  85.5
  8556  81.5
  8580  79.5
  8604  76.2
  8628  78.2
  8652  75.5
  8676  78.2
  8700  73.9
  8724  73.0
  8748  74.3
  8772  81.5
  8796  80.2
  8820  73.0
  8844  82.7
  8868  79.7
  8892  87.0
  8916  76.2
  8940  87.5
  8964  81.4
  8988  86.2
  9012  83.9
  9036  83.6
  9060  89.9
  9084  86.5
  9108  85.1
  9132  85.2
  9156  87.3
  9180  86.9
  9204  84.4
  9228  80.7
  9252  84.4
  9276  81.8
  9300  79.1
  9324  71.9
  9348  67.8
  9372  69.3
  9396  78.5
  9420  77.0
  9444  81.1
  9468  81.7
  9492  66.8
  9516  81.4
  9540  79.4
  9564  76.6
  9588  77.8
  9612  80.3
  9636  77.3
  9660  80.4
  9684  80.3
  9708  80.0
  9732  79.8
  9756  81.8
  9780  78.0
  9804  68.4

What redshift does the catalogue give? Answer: 0.21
